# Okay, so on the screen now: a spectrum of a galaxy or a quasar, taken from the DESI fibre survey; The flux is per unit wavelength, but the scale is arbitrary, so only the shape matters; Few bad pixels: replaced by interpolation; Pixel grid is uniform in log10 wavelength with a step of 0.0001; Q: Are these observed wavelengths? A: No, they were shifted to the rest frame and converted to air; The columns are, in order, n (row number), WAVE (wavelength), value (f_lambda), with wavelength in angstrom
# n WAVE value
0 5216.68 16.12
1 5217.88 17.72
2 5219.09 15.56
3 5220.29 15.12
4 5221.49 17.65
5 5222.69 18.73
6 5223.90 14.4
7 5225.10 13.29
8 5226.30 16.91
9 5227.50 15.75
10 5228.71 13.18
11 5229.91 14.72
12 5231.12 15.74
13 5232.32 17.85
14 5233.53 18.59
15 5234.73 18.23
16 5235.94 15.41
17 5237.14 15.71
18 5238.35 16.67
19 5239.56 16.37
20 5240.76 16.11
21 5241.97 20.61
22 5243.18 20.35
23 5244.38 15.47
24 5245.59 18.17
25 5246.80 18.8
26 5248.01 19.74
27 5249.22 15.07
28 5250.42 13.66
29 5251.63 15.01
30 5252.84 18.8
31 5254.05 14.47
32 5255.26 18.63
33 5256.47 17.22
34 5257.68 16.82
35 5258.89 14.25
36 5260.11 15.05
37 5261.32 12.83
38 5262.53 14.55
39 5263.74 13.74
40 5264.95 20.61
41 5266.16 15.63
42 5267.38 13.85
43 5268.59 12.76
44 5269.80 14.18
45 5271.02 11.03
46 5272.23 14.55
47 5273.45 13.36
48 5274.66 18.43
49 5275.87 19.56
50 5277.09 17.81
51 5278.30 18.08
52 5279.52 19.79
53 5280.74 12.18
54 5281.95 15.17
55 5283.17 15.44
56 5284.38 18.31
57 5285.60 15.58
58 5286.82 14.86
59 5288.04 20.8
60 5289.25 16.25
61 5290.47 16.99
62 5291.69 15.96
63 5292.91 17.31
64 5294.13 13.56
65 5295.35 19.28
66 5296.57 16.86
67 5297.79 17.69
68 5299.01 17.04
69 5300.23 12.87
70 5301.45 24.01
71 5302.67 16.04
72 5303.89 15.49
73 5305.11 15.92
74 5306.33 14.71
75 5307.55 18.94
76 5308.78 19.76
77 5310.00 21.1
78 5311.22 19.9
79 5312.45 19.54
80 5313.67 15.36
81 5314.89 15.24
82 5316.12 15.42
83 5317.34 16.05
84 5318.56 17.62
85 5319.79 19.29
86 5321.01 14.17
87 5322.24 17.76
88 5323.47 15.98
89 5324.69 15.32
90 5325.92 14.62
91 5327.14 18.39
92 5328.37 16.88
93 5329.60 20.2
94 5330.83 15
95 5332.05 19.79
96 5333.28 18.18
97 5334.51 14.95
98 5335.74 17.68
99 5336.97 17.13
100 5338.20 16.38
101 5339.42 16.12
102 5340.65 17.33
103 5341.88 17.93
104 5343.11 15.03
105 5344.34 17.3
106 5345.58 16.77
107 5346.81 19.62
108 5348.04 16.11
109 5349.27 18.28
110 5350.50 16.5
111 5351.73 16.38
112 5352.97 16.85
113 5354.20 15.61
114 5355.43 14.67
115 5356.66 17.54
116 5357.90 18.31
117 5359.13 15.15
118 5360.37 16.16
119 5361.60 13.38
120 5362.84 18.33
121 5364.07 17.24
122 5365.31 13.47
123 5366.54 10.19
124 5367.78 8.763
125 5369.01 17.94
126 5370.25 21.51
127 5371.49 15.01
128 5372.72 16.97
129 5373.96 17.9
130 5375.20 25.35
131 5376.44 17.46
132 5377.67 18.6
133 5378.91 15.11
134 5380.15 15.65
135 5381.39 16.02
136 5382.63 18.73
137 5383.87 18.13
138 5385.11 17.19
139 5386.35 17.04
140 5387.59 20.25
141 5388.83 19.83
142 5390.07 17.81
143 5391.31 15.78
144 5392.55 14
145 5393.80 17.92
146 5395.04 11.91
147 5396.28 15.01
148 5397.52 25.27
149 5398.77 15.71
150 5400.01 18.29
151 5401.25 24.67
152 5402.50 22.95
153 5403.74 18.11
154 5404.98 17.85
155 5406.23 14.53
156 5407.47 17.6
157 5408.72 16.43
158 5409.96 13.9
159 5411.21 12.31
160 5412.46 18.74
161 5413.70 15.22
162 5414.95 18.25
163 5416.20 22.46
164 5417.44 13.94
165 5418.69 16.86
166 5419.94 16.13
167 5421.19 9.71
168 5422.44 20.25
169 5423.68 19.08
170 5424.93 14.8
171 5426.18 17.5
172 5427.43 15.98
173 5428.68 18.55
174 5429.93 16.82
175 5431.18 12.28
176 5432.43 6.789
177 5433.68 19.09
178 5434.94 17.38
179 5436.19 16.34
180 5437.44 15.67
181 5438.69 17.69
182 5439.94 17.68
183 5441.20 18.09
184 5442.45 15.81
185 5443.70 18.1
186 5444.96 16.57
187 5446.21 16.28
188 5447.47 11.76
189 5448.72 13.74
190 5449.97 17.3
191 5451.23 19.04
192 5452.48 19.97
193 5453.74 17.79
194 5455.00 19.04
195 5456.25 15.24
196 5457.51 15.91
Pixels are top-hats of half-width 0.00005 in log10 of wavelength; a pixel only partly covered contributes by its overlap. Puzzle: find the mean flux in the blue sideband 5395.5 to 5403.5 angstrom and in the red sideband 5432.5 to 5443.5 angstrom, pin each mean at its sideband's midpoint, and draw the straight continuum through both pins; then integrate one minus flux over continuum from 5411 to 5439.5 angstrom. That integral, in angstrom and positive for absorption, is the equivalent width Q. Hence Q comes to 2.5 angstrom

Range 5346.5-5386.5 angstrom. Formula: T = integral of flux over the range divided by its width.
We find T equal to 16.7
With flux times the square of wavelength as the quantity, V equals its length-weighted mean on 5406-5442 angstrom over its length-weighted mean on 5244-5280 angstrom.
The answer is 1.1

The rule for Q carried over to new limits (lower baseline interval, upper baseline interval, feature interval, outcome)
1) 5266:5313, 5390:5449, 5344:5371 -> 0.8 angstrom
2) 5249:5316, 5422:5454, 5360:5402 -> -1.7 angstrom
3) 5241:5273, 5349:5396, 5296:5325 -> -1.6 angstrom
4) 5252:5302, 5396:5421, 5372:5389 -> -0.8 angstrom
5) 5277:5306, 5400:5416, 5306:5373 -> 1.6 angstrom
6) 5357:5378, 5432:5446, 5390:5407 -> -1.4 angstrom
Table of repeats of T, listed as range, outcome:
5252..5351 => 16.7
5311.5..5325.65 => 16.6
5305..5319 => 17.5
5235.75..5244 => 17.4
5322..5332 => 16.9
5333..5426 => 17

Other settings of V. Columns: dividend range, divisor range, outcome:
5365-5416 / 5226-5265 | 1.11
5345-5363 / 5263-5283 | 1.09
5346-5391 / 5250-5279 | 1.12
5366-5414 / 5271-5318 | 1.06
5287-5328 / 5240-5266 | 1.05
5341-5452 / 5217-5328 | 1.06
